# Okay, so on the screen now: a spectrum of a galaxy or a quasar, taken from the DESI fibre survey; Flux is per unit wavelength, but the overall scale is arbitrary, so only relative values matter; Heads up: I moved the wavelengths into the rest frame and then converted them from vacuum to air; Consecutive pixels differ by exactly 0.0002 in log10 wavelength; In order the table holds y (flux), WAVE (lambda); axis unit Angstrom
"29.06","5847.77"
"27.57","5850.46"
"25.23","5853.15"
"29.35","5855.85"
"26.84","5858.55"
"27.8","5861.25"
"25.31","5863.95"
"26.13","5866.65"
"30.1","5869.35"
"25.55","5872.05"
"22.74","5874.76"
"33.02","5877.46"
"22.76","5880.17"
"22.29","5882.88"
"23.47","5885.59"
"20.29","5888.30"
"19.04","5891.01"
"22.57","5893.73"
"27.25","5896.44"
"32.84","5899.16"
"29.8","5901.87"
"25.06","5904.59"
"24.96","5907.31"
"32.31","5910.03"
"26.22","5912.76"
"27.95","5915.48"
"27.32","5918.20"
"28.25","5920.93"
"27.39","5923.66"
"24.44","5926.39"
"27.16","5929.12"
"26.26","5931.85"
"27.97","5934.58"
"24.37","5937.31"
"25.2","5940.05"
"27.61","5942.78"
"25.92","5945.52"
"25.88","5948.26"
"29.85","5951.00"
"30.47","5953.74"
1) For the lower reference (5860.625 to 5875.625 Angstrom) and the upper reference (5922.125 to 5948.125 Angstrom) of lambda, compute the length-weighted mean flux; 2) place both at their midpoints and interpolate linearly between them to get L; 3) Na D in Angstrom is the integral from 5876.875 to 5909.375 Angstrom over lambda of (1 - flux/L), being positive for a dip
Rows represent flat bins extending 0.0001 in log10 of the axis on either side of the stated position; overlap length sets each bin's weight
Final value 1.3 Angstrom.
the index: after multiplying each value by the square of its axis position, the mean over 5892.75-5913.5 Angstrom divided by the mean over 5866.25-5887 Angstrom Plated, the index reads 1.1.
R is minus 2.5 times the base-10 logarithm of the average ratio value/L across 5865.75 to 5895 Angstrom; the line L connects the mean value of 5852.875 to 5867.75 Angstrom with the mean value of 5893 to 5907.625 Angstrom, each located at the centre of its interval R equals 0.12 mag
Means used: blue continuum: 26.9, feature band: 24.3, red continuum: 27.4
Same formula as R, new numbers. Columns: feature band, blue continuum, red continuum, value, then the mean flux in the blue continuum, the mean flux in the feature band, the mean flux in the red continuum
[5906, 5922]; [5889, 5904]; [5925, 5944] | -0.07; 26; 27.8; 26.1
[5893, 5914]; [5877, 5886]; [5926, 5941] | -0.10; 24.8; 27.8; 26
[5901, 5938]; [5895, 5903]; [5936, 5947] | 0.03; 29.9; 27.1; 25.8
